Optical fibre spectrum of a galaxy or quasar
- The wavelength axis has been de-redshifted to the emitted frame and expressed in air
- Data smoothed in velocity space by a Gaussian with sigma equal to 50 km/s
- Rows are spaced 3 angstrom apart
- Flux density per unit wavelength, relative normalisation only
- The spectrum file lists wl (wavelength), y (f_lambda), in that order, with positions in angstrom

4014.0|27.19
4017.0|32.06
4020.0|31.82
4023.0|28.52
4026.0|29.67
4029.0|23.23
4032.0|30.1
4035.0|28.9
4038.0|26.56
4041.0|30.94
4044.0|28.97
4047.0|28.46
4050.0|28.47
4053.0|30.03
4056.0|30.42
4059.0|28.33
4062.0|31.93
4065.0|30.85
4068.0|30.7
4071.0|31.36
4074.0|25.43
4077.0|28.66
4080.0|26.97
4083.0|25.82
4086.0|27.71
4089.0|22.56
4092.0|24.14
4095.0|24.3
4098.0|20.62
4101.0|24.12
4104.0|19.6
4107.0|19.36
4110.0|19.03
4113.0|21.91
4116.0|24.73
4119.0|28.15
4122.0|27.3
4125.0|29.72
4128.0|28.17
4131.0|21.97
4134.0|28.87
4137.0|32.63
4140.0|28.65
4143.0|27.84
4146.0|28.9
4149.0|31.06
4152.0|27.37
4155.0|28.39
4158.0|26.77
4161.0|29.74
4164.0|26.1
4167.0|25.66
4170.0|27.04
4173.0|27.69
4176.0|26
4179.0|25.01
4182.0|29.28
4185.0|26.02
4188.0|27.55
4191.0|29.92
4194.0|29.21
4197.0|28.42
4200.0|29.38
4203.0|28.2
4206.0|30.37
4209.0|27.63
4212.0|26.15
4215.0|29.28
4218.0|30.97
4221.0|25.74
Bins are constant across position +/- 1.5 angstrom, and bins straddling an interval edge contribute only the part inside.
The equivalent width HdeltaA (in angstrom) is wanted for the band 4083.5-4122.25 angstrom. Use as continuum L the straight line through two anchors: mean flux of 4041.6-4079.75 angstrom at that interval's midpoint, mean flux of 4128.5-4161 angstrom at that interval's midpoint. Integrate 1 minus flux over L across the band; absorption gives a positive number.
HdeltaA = 7.5 angstrom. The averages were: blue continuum 29.4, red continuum 28.3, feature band 23.3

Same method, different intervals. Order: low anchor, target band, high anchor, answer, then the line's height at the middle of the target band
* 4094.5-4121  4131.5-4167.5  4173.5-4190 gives -4.99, 25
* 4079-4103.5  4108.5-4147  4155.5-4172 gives -1.45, 25.7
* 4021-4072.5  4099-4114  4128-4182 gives 4.04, 28.4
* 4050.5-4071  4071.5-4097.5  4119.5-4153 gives 3.53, 29.7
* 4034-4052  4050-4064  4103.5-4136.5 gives -0.99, 28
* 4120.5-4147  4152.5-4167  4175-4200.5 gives 0.27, 28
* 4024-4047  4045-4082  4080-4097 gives -3.75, 26.6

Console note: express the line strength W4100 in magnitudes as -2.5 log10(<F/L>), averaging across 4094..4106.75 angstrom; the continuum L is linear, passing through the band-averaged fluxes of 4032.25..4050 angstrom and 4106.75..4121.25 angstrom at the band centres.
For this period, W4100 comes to 0.11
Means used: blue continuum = 28.8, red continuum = 23.2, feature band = 21.8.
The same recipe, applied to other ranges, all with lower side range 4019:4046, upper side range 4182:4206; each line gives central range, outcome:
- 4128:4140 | 0.025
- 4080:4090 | 0.116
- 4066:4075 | -0.030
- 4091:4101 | 0.232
